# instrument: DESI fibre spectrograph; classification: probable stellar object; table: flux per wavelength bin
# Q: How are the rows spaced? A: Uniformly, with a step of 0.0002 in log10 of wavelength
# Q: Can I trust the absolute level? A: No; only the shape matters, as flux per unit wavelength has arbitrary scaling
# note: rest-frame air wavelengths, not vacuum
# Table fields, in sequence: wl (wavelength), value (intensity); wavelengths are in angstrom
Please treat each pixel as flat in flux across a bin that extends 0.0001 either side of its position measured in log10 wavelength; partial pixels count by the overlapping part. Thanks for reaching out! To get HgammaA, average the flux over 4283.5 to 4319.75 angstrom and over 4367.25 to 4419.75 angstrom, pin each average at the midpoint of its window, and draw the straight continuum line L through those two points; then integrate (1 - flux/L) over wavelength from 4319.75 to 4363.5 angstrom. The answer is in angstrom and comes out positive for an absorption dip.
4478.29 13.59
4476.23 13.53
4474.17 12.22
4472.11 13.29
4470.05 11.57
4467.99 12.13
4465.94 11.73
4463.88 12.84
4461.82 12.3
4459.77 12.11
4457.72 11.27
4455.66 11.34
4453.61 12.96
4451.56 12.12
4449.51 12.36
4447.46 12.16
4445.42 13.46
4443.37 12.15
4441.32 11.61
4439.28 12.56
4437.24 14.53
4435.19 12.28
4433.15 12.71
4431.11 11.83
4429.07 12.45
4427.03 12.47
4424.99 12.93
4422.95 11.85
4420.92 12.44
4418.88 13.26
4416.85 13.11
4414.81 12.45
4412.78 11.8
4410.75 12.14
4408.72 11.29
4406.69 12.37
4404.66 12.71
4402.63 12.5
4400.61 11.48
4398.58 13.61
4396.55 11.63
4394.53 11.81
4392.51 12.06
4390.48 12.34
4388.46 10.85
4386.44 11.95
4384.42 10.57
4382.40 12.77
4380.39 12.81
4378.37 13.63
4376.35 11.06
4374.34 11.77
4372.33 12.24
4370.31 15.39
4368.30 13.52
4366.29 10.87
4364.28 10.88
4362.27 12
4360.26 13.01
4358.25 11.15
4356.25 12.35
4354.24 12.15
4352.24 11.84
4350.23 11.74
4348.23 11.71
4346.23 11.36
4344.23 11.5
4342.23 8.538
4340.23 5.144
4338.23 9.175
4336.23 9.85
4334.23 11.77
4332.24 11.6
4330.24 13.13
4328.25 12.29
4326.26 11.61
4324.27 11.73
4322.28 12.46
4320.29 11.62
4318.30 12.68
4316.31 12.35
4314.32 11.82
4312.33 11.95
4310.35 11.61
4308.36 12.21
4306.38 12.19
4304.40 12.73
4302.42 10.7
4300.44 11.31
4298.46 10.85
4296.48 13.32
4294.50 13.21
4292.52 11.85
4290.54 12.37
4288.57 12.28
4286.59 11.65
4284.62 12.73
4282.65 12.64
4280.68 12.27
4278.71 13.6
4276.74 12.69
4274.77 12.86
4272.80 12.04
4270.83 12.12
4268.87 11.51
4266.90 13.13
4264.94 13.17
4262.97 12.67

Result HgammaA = 3.4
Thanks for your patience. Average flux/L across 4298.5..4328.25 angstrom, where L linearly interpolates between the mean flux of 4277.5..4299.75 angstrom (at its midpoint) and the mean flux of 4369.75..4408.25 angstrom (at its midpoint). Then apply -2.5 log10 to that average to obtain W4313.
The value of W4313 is 0.04 mag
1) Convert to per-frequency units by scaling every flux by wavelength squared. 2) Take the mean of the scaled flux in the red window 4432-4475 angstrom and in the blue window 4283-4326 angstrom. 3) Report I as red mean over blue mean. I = 1.1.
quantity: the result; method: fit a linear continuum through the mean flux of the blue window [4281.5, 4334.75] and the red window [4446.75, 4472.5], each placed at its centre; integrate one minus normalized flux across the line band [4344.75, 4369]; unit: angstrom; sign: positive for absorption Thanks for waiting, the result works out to 0.5 angstrom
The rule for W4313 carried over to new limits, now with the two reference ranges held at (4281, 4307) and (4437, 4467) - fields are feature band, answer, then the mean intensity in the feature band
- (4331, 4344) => 0.27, 9.54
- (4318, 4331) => 0.00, 12.2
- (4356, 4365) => 0.03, 11.9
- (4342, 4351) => 0.10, 11.2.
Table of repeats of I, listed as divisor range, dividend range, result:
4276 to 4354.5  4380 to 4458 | 1.10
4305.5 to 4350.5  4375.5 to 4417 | 1.11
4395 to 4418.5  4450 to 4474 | 1.01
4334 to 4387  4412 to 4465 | 1.12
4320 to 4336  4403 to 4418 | 1.07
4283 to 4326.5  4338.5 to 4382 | 0.99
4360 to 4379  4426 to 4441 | 1.05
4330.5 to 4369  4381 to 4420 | 1.12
